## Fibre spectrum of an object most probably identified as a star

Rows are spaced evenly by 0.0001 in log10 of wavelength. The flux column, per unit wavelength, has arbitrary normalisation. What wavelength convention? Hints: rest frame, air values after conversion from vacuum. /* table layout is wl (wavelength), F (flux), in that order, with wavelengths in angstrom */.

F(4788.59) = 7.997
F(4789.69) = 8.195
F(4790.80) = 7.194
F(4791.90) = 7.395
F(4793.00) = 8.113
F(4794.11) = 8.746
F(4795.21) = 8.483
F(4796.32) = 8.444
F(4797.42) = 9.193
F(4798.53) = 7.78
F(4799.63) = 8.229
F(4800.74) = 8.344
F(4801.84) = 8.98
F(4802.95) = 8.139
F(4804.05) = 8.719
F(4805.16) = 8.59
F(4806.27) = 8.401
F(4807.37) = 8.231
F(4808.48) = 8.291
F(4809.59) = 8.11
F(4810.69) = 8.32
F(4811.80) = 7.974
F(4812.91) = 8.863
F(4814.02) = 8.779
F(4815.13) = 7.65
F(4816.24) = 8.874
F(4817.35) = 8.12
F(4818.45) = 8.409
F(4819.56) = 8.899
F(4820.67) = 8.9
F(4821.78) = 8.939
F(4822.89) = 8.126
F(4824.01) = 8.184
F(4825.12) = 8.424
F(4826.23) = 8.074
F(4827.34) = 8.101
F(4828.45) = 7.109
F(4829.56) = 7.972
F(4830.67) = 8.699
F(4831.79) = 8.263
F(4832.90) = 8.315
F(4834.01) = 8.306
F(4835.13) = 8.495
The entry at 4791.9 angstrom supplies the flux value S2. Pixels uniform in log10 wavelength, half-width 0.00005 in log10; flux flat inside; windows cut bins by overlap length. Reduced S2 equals 7.395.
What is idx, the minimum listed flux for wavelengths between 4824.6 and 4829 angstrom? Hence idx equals 7.109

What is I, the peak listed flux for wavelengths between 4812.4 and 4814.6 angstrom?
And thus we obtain 8.863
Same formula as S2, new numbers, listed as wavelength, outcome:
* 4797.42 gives 9.193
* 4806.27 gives 8.401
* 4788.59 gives 7.997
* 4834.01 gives 8.306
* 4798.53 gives 7.78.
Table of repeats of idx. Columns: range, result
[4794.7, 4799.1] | 7.78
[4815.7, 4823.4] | 8.12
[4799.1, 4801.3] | 8.229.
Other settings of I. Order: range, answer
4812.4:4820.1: 8.899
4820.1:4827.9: 8.939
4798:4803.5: 8.98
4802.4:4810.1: 8.719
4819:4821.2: 8.9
